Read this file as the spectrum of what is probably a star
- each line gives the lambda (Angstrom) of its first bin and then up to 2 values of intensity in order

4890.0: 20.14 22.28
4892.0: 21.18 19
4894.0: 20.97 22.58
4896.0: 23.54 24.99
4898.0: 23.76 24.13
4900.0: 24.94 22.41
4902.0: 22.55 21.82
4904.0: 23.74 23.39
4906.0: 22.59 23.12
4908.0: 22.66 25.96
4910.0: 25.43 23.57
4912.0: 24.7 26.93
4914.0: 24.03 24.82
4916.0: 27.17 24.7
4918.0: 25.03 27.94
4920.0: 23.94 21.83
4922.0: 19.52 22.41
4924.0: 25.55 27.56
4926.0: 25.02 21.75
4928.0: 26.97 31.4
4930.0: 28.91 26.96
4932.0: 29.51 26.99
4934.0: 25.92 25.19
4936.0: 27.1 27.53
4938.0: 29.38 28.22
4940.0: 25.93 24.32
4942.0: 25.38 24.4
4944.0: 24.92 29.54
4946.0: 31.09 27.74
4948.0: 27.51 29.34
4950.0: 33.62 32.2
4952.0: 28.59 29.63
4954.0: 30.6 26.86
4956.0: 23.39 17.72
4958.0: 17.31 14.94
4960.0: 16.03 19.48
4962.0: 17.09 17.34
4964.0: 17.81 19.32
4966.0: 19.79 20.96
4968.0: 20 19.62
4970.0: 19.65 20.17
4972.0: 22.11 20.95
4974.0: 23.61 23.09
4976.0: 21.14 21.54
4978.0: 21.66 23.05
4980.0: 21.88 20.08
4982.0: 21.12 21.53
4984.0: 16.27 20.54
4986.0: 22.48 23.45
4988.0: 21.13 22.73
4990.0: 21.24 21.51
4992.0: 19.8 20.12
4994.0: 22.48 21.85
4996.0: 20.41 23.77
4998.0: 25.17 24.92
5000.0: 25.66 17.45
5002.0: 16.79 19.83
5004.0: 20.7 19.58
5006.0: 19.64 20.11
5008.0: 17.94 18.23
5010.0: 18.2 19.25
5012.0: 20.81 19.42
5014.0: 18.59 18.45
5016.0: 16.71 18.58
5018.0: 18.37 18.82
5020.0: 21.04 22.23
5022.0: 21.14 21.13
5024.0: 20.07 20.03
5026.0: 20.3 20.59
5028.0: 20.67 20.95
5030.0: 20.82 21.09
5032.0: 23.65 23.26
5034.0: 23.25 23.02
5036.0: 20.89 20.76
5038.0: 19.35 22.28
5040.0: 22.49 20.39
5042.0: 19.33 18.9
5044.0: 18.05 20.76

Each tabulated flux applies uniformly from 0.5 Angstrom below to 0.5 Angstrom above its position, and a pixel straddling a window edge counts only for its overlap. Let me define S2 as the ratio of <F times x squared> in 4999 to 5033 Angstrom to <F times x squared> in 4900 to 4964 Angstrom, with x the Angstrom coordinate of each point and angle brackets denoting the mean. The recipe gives 0.83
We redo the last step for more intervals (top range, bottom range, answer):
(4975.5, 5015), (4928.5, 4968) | 0.85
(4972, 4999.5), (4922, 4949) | 0.83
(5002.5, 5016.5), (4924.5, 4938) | 0.73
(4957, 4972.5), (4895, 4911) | 0.81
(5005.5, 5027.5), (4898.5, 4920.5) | 0.84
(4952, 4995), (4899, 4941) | 0.85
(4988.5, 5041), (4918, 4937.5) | 0.83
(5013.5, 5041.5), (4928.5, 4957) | 0.77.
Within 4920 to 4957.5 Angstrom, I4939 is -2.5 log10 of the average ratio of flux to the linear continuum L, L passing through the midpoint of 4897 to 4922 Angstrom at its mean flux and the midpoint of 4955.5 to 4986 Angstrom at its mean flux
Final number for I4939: -0.21 mag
